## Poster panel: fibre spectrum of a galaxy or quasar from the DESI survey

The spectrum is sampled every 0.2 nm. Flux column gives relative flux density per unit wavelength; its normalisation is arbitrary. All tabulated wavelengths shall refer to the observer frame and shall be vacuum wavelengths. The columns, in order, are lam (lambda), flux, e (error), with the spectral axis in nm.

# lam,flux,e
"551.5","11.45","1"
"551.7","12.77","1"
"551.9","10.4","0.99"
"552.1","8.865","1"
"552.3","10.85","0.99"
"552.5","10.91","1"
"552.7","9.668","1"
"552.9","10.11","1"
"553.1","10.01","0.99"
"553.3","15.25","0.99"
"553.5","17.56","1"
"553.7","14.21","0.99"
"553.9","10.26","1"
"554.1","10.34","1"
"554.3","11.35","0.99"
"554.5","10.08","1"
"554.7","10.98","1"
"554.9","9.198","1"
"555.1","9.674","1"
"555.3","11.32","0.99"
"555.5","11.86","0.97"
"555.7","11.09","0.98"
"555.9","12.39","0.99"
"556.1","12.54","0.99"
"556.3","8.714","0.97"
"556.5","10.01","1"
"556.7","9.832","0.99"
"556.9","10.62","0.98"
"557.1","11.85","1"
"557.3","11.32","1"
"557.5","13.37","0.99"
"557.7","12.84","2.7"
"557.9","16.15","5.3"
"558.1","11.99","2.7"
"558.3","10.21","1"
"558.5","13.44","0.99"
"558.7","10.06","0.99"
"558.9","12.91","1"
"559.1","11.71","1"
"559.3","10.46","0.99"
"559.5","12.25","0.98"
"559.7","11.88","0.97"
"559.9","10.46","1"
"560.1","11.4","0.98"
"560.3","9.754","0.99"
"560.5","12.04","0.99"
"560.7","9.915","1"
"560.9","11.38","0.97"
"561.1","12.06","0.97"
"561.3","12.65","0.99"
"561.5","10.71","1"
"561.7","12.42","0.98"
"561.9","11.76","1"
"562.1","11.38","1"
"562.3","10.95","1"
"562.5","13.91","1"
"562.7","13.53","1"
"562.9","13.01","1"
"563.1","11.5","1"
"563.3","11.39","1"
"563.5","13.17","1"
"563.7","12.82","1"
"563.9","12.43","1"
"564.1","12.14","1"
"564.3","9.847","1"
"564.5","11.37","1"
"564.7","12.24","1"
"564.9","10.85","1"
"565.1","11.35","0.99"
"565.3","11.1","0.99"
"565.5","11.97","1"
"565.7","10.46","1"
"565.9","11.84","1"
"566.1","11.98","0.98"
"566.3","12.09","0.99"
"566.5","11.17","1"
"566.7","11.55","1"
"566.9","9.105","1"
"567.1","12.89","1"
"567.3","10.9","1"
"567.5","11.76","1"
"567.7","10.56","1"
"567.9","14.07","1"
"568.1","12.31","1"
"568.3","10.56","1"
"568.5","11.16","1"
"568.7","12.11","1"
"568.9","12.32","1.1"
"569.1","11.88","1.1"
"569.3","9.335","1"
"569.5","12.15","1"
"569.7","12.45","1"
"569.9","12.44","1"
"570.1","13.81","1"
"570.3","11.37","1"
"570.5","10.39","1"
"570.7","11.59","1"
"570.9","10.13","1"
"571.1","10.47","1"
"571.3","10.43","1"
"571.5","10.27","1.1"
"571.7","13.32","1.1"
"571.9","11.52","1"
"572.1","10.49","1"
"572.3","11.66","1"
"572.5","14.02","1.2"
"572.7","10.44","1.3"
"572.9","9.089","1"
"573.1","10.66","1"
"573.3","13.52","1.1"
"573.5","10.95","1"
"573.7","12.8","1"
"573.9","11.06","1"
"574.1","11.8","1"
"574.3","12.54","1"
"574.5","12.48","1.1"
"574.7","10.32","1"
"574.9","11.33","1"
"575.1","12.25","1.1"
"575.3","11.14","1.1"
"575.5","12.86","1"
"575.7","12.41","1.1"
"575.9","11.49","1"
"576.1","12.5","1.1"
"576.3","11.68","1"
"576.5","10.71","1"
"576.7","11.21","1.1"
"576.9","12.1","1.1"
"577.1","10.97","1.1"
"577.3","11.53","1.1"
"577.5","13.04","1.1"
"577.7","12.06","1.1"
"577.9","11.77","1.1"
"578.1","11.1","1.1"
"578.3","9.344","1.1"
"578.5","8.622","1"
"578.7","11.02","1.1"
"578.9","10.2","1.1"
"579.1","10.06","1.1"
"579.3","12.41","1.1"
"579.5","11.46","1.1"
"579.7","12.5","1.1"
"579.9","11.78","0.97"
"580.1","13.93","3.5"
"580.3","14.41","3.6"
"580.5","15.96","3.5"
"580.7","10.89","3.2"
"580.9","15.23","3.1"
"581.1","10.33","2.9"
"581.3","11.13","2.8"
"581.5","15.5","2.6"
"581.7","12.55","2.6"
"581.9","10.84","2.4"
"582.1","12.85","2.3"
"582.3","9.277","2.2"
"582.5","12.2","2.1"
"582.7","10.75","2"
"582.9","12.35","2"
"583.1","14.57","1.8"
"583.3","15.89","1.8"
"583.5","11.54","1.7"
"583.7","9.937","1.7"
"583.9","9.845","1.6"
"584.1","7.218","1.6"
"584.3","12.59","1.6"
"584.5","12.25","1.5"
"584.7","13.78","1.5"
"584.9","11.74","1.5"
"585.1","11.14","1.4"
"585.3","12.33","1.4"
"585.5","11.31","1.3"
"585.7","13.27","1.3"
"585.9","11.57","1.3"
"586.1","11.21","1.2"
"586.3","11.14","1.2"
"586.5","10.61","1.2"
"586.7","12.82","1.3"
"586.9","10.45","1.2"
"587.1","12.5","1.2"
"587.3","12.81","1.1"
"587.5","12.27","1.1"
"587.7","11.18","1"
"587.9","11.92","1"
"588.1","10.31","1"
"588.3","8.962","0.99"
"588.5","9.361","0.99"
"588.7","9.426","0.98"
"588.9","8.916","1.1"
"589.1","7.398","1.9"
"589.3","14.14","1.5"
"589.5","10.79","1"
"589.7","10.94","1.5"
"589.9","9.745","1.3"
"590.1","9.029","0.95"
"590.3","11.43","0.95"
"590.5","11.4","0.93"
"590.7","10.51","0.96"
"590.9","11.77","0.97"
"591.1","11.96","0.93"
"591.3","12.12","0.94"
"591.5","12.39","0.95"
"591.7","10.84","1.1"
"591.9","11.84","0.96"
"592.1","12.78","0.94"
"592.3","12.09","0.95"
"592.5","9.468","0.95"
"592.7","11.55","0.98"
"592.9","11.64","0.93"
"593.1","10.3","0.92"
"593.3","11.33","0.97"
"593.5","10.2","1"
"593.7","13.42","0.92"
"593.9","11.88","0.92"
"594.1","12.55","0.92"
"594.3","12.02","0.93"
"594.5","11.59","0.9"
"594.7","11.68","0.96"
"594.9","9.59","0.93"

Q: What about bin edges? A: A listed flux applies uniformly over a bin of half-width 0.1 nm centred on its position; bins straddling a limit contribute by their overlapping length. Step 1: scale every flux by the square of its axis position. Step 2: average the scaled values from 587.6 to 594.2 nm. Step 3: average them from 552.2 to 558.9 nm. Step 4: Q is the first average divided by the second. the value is 1.1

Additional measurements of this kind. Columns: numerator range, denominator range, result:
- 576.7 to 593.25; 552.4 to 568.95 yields 1.08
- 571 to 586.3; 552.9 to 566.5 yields 1.08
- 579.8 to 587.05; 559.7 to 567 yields 1.12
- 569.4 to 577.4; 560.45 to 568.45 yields 1.02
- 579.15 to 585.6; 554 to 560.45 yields 1.18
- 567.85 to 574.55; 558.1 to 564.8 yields 1.02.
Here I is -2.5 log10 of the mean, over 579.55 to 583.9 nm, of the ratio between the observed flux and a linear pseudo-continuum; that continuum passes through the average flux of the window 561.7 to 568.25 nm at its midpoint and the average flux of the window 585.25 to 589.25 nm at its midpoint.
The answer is -0.12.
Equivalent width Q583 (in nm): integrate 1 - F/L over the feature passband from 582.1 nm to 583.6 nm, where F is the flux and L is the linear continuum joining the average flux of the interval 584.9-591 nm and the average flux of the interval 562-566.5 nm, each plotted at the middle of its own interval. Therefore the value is -0.16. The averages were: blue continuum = 11.9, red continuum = 11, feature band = 12.4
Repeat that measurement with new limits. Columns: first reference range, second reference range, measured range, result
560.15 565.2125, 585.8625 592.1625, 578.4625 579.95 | 0.03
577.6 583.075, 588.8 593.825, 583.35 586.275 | 0.03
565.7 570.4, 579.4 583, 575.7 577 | 0.05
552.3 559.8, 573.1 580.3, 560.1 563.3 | -0.05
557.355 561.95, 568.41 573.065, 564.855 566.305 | 0.02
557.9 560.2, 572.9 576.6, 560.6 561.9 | 0.02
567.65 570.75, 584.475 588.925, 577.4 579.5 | 0.11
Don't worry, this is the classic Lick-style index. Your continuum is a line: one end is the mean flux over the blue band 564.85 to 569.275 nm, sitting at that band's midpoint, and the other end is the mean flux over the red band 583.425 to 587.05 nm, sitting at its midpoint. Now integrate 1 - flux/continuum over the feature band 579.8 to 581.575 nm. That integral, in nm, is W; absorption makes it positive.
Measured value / -0.28 nm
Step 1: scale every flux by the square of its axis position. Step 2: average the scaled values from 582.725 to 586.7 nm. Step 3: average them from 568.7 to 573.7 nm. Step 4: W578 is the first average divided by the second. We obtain 1.1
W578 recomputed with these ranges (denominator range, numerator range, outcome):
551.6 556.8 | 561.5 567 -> 1.09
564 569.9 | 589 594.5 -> 1.07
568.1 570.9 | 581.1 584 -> 1.08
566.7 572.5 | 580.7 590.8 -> 1.05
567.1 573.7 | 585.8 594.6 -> 1.04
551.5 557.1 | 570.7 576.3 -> 1.11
